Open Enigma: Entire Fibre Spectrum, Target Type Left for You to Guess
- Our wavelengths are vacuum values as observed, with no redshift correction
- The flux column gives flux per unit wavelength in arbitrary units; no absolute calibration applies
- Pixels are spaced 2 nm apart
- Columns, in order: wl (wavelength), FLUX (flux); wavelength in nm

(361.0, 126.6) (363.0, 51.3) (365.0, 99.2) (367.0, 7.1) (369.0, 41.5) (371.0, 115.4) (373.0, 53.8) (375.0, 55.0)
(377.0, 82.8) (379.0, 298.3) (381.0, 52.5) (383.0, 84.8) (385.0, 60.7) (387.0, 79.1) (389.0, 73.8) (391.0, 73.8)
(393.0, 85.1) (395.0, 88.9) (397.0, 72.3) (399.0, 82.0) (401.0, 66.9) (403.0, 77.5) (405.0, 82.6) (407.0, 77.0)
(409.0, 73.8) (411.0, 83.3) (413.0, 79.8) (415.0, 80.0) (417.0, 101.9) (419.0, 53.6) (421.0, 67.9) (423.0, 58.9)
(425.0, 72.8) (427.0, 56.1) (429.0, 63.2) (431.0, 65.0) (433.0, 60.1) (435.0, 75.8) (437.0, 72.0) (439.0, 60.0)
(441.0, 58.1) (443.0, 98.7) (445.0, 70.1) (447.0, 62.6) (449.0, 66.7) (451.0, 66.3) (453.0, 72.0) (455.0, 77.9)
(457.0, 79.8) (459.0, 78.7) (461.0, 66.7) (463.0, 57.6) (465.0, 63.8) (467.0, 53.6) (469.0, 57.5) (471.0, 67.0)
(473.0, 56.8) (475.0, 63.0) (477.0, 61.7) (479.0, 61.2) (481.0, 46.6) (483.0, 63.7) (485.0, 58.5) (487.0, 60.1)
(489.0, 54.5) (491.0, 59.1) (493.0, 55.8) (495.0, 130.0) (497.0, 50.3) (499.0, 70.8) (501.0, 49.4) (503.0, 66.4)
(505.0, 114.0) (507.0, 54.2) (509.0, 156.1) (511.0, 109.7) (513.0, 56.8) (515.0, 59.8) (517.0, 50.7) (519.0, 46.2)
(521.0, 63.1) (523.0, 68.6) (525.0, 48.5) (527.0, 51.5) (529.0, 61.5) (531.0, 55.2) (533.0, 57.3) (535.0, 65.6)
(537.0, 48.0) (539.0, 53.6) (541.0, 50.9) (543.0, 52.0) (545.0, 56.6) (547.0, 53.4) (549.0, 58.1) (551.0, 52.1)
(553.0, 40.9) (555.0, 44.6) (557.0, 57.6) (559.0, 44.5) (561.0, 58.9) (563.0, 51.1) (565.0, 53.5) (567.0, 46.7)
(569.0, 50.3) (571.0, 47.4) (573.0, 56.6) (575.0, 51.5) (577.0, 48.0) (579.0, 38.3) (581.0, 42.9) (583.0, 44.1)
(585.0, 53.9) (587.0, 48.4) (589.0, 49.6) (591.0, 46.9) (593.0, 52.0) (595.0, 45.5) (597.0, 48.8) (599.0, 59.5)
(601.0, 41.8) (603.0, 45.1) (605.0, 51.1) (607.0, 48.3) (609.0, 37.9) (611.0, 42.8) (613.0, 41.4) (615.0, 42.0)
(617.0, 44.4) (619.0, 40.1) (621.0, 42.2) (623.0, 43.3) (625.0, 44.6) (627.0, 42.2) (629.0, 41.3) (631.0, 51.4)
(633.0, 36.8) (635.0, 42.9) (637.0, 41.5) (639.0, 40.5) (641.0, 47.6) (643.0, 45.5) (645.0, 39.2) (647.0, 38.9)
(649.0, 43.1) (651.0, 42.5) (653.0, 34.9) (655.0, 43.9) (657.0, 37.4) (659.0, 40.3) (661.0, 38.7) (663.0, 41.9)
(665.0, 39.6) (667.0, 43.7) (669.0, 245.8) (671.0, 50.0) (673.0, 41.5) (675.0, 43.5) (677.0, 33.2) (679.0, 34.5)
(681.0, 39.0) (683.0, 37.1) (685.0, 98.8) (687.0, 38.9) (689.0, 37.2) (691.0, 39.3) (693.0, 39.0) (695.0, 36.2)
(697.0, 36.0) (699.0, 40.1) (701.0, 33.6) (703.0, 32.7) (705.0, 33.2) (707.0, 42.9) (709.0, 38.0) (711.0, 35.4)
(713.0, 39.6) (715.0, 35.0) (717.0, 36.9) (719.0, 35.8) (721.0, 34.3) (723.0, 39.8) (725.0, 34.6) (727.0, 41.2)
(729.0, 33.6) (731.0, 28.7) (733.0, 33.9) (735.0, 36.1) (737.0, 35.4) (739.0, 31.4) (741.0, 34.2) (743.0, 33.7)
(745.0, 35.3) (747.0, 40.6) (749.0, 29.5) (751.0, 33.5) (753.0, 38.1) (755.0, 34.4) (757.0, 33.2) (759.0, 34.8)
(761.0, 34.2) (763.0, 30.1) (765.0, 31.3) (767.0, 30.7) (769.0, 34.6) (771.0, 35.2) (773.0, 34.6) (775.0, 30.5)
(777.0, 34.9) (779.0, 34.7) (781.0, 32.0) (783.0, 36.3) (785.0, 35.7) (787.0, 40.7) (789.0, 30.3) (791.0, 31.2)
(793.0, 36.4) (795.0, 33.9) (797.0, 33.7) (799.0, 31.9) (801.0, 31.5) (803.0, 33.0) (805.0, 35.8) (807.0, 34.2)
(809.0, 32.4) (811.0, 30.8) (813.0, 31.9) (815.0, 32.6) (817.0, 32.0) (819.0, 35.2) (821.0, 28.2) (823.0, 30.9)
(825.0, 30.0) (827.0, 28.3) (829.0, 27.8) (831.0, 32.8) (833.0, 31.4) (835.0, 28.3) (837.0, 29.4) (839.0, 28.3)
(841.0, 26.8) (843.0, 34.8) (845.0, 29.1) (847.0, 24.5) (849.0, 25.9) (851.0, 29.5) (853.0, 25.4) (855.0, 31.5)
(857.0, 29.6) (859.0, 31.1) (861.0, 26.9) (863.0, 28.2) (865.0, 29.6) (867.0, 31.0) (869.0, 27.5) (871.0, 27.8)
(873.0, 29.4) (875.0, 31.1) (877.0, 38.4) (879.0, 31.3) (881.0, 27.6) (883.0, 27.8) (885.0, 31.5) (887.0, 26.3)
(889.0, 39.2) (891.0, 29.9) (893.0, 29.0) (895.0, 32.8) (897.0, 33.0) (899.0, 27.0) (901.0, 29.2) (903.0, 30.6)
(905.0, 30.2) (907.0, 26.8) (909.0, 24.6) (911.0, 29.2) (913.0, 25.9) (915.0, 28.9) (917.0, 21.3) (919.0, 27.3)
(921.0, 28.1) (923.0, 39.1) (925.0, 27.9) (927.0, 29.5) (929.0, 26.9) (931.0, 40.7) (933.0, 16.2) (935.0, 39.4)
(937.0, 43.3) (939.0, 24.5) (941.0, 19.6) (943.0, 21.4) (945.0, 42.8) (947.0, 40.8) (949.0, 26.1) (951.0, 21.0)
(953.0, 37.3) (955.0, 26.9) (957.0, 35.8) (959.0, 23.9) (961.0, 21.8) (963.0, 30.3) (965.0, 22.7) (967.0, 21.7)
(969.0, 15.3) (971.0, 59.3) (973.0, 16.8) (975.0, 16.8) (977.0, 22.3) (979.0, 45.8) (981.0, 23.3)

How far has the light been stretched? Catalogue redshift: 0.02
